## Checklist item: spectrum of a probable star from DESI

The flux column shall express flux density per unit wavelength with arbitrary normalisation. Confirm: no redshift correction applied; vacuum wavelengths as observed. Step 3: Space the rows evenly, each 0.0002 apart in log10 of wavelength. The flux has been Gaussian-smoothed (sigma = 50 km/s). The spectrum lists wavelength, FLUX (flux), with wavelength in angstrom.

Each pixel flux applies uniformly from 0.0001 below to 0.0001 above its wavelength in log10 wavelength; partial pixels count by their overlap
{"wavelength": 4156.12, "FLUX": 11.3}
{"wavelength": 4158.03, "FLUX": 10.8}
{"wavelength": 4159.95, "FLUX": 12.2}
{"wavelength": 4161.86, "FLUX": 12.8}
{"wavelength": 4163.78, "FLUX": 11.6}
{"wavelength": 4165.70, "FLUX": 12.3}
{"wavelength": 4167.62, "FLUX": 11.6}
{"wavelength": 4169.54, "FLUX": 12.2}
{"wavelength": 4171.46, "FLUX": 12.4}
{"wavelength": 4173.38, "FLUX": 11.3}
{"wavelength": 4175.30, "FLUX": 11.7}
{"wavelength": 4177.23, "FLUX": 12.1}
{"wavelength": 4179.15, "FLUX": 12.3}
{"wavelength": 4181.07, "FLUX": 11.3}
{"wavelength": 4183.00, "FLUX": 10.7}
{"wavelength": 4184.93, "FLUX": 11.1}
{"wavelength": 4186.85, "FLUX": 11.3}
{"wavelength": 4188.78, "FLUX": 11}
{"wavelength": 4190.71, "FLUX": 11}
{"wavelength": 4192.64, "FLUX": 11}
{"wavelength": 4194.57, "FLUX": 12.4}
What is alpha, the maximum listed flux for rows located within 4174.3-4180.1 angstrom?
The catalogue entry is 12.3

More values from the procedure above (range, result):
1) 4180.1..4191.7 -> 11.3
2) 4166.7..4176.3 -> 12.4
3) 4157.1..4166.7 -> 12.8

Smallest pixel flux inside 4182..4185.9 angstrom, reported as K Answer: 10.7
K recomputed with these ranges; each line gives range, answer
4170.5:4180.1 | 11.3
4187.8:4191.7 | 11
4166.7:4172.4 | 11.6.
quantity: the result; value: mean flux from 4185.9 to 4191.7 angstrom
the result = 11.1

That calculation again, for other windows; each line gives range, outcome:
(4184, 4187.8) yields 11.2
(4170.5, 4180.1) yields 12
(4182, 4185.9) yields 10.9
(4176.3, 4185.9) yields 11.5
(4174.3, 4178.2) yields 11.9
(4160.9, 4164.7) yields 12.2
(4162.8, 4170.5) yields 11.9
